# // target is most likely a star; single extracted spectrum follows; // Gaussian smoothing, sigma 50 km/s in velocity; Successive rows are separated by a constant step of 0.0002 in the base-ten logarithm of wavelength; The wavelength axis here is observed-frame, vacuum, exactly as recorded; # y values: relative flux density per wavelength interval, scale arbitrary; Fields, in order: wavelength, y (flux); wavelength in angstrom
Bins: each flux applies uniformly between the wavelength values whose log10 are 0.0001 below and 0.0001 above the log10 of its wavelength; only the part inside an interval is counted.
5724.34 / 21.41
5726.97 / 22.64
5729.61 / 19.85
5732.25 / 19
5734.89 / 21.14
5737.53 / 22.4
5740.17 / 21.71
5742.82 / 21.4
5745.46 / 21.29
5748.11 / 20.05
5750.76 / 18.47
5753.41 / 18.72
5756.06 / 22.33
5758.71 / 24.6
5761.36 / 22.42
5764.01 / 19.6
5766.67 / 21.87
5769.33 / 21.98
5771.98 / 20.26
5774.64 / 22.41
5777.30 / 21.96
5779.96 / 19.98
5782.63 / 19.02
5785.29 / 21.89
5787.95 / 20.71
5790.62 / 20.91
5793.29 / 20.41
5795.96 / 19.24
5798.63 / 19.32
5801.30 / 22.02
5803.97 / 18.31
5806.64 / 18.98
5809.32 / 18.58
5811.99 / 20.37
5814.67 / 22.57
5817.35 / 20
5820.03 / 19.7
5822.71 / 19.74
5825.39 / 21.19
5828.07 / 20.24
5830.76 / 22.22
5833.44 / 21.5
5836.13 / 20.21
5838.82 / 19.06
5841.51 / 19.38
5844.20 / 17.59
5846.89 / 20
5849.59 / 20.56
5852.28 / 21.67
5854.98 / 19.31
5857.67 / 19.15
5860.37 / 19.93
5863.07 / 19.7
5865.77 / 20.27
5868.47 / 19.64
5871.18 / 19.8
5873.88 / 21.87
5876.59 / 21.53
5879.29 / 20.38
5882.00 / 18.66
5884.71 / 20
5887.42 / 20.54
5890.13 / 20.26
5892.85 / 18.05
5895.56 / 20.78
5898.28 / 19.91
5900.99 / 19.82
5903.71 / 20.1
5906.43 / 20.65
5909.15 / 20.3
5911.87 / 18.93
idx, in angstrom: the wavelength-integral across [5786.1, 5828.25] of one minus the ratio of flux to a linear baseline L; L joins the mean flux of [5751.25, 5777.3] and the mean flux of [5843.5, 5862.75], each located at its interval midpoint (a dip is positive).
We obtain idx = 1.1 angstrom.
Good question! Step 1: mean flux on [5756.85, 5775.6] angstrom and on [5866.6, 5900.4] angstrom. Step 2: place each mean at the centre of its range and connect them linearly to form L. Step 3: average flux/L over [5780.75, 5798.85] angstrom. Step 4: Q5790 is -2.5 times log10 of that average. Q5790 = 0.07 mag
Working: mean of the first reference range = 21.9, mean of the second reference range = 20.1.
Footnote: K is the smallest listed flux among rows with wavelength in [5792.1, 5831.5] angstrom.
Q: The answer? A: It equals 18.31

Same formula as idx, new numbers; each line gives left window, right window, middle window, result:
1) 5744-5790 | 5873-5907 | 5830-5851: 0.52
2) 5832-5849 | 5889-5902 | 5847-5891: -1.07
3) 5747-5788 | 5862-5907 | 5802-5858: 1.32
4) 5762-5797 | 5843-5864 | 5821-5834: -0.50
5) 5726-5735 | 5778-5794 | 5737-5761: -0.83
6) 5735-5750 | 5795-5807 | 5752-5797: -1.58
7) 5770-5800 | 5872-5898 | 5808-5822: 0.17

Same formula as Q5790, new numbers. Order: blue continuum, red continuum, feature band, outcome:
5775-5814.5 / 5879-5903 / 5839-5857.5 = 0.02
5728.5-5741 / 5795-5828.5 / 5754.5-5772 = -0.07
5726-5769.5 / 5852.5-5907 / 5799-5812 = 0.06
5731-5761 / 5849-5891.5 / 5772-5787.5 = -0.01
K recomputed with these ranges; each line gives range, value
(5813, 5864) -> 17.59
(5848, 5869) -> 19.15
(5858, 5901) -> 18.05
